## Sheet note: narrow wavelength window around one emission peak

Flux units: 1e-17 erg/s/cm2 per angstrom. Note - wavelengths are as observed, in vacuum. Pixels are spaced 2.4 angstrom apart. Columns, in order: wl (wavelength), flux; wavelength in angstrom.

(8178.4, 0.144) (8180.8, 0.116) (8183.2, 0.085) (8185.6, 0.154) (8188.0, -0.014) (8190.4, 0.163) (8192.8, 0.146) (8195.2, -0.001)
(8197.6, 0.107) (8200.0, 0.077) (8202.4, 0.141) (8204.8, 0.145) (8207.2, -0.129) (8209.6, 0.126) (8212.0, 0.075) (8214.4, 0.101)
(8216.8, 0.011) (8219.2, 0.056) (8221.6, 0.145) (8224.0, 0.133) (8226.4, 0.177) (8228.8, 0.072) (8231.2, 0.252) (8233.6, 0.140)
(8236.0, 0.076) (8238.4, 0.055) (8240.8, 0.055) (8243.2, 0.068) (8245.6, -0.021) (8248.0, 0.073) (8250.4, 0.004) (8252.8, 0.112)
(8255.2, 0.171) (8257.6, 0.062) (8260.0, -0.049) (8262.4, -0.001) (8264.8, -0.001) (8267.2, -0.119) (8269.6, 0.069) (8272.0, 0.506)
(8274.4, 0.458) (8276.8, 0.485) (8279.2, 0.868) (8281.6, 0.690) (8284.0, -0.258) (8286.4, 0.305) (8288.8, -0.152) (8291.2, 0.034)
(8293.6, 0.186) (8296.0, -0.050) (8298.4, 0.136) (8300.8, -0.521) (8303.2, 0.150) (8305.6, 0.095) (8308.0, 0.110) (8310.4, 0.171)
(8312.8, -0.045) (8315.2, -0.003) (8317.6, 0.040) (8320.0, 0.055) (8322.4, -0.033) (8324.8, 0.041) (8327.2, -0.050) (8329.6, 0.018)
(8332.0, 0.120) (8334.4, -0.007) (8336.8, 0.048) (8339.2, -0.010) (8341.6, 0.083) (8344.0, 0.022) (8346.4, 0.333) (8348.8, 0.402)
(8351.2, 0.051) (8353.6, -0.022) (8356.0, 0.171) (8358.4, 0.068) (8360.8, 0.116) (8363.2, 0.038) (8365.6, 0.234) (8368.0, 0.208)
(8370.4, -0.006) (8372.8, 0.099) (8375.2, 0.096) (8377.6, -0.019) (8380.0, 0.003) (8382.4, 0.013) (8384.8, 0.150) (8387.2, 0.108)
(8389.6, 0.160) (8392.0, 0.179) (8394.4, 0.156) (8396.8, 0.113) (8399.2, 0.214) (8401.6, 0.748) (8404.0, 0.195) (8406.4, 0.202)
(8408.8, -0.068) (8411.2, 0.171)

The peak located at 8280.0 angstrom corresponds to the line [O II]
